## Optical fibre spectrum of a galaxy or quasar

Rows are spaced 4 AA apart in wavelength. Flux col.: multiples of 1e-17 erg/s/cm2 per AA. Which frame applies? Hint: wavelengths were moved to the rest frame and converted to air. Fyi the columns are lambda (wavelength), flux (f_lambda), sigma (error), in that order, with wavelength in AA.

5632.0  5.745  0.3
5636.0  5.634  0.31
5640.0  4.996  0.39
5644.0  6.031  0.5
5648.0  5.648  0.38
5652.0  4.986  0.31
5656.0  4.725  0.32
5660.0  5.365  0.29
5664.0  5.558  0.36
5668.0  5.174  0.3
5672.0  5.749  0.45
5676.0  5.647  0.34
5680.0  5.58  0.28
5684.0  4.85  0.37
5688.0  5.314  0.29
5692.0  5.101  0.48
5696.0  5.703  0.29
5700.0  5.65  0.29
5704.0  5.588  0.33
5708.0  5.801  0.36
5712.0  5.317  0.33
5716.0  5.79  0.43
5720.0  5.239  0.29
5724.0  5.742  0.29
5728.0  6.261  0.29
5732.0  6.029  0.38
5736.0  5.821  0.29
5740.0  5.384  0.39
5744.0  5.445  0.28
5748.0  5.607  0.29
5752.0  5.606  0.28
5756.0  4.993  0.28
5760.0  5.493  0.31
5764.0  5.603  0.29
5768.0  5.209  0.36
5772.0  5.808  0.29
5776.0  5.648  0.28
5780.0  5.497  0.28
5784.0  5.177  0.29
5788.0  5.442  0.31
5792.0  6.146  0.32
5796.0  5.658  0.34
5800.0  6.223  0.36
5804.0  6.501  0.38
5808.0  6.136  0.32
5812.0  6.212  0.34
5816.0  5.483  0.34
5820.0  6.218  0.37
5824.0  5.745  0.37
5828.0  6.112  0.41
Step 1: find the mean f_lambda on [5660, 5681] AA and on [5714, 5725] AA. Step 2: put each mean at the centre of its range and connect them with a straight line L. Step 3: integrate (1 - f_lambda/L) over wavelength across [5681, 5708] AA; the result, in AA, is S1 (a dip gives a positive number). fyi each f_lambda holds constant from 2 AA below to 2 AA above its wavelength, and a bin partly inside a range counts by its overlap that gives 0.7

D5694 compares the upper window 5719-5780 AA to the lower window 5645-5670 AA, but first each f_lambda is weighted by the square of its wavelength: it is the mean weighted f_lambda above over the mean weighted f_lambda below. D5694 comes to 1.1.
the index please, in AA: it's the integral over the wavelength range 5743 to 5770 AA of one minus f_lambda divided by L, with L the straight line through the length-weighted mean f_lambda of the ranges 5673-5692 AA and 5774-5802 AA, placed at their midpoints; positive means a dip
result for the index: 0.78 AA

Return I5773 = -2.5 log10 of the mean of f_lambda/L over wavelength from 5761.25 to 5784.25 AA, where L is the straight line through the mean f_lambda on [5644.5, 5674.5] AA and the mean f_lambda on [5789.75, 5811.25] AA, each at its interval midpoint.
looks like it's 0.087 mag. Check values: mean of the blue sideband 5.36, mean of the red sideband 6.13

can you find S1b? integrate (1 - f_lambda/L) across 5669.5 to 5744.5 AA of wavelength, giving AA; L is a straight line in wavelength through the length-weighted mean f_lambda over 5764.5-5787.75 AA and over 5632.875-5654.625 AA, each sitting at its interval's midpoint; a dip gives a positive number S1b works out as -1.6 AA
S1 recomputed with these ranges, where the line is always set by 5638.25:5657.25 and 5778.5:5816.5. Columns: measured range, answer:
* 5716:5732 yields -0.6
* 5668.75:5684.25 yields -0.3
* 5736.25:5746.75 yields 0.3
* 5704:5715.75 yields -0.1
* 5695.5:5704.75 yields -0.2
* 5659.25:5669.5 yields 0.0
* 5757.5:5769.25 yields 0.6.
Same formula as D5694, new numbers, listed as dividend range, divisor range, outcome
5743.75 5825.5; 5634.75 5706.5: 1.10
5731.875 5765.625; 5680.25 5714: 1.04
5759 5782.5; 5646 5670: 1.10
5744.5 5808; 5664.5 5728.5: 1.05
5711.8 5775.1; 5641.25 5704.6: 1.06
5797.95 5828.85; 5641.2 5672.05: 1.19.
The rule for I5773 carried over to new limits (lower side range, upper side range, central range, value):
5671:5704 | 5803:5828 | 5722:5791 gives 0.034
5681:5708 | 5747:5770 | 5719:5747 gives -0.060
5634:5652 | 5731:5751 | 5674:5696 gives 0.046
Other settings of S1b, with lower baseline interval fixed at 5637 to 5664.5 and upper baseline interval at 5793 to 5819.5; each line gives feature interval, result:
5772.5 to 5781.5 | 0.5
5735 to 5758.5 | 1.3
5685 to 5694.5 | 0.5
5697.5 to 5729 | -0.2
